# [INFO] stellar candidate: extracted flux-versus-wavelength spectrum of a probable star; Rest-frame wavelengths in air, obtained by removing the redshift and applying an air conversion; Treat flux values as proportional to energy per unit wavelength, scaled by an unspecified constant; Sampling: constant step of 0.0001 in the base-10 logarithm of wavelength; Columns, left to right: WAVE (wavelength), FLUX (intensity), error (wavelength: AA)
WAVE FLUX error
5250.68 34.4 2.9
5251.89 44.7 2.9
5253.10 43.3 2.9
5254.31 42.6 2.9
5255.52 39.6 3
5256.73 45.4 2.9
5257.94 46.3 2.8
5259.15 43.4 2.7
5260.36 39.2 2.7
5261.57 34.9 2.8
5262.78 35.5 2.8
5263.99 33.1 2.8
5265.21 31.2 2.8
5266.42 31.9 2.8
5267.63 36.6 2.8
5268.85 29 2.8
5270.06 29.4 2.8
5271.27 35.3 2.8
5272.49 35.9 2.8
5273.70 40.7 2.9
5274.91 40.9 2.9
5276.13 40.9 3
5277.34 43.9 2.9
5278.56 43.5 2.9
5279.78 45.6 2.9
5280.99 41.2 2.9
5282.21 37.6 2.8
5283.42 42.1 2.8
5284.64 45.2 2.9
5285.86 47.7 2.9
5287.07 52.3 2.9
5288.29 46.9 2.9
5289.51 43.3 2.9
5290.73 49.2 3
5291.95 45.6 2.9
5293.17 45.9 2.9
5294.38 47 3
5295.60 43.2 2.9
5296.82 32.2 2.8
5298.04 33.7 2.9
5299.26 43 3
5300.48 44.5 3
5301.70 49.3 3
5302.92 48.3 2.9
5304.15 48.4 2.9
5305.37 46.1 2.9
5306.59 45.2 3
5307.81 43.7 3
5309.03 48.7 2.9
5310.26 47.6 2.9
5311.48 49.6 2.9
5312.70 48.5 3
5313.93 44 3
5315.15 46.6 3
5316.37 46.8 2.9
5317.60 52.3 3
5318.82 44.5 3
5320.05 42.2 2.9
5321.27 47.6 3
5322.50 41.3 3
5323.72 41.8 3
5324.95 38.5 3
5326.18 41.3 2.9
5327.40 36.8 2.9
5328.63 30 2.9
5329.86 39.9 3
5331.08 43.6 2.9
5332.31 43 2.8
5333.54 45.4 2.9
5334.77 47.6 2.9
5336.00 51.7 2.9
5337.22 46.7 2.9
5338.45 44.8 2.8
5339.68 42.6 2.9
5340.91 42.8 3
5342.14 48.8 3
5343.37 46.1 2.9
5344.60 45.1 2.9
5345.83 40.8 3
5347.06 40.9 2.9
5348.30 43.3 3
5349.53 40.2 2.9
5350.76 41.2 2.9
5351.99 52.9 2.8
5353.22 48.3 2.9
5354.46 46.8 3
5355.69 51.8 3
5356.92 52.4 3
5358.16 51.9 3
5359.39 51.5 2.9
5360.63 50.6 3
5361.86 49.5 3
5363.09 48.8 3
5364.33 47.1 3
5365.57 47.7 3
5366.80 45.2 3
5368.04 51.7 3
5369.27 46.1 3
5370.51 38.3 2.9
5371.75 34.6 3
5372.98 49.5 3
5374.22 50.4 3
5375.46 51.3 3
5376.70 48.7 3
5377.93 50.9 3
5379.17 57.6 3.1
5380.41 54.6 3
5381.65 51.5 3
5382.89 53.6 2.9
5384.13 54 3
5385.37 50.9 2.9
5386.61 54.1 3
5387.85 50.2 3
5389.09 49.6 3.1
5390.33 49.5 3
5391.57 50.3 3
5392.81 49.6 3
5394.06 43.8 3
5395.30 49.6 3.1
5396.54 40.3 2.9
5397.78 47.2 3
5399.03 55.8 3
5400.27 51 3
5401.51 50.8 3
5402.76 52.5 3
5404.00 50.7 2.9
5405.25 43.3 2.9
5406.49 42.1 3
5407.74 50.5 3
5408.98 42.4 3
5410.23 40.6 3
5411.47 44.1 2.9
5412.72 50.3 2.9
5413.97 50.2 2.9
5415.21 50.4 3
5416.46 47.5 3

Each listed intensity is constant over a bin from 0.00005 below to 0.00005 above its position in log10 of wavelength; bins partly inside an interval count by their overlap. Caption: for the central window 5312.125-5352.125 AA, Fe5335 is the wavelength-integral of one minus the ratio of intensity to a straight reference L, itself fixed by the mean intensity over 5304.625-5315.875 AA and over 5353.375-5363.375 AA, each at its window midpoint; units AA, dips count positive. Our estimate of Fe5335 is 3.76 AA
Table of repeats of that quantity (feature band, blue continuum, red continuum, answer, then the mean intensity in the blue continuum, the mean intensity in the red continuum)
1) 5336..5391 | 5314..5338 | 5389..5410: -2.7 AA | 43.6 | 48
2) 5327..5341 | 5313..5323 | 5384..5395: 1.1 AA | 45.8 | 50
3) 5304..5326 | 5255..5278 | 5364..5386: -1.5 AA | 37.5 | 49.1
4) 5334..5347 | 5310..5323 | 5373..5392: 0.8 AA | 46.5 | 51.8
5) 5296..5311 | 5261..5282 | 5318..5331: -1.9 AA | 37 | 40.7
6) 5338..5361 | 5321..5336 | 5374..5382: -0.1 AA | 41.7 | 52.3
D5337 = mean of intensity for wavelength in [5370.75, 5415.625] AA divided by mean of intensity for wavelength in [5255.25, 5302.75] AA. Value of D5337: 1.20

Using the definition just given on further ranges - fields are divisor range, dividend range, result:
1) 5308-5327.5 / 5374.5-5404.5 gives 1.13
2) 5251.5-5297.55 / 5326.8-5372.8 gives 1.11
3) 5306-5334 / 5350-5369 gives 1.12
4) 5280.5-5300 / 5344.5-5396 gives 1.11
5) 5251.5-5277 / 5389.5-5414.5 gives 1.25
